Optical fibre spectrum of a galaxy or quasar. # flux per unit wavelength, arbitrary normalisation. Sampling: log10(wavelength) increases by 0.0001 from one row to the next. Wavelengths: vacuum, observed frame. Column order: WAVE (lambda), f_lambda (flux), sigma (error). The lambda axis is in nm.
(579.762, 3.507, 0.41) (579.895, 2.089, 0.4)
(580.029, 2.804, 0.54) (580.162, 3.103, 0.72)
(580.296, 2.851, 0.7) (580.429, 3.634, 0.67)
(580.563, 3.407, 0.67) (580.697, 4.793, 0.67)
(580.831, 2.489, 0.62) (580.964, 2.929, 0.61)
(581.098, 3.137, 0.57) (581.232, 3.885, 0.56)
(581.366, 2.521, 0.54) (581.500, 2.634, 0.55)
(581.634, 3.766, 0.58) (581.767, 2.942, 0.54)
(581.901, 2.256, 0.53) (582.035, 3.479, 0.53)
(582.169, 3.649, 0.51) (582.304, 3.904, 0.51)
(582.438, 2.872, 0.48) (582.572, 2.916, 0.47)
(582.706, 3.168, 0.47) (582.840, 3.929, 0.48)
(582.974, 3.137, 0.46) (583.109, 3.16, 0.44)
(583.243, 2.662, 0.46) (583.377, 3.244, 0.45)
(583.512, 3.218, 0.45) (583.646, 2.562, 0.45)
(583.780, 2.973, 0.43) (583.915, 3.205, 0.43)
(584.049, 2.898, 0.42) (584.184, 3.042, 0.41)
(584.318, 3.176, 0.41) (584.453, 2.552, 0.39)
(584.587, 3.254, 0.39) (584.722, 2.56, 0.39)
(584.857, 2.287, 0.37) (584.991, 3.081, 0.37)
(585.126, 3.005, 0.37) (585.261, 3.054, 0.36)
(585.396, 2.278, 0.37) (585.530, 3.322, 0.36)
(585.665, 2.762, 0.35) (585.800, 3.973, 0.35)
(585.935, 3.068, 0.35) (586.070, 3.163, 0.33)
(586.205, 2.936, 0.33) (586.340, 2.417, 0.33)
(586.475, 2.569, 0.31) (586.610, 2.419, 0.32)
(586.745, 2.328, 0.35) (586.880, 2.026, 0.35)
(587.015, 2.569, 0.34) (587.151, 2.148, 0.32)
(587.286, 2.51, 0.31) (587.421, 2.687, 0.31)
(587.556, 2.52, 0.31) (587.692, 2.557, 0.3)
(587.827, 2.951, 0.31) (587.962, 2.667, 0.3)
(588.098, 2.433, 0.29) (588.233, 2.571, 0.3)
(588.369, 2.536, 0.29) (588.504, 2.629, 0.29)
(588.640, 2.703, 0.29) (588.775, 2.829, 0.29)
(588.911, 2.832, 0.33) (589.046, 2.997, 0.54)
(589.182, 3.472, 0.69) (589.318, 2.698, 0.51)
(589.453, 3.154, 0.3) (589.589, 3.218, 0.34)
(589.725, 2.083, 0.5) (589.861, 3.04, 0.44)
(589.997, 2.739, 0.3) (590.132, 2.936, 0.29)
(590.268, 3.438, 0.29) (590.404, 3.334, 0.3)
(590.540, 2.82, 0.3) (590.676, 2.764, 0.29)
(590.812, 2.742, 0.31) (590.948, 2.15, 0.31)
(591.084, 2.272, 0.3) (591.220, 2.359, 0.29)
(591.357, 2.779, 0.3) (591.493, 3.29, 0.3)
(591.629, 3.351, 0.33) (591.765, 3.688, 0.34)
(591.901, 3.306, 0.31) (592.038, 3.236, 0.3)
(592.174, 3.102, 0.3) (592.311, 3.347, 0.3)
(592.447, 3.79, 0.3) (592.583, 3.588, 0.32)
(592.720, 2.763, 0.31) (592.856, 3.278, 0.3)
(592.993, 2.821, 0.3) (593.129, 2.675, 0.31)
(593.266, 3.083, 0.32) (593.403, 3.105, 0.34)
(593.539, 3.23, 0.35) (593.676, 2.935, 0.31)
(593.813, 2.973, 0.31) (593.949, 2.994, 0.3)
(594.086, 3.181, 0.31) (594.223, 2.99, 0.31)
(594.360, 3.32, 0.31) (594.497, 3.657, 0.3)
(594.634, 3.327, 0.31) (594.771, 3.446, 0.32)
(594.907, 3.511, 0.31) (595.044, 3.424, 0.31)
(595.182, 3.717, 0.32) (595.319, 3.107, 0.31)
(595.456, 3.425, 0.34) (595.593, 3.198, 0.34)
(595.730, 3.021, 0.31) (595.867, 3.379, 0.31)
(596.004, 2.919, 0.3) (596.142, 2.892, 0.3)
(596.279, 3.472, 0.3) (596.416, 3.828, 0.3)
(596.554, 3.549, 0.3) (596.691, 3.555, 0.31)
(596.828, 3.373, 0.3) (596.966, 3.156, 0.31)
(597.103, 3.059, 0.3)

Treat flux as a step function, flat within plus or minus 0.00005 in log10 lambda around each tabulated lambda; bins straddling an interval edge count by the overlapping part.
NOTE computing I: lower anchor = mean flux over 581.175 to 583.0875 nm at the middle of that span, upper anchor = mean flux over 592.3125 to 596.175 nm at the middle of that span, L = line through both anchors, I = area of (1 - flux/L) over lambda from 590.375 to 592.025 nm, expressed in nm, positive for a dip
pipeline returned 0.16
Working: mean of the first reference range 3.21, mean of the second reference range 3.21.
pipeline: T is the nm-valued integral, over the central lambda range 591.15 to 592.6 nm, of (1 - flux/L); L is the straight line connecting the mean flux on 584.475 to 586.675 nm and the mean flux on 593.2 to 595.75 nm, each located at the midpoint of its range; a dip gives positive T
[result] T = -0.05 nm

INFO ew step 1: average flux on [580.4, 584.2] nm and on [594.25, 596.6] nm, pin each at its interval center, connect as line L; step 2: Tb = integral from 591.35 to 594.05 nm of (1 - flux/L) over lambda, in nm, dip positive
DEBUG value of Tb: 0.12 nm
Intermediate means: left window 3.18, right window 3.36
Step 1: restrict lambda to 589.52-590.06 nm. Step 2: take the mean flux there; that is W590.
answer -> 2.77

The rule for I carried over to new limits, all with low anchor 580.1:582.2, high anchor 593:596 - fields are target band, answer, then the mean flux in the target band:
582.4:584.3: 0.08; 3.08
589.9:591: 0.11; 2.88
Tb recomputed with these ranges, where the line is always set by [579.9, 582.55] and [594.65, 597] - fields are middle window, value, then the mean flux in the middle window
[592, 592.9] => 0.00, 3.31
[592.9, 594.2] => 0.13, 3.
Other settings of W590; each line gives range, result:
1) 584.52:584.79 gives 2.9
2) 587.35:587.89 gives 2.68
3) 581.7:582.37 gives 3.25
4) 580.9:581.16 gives 3.03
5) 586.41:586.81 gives 2.44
